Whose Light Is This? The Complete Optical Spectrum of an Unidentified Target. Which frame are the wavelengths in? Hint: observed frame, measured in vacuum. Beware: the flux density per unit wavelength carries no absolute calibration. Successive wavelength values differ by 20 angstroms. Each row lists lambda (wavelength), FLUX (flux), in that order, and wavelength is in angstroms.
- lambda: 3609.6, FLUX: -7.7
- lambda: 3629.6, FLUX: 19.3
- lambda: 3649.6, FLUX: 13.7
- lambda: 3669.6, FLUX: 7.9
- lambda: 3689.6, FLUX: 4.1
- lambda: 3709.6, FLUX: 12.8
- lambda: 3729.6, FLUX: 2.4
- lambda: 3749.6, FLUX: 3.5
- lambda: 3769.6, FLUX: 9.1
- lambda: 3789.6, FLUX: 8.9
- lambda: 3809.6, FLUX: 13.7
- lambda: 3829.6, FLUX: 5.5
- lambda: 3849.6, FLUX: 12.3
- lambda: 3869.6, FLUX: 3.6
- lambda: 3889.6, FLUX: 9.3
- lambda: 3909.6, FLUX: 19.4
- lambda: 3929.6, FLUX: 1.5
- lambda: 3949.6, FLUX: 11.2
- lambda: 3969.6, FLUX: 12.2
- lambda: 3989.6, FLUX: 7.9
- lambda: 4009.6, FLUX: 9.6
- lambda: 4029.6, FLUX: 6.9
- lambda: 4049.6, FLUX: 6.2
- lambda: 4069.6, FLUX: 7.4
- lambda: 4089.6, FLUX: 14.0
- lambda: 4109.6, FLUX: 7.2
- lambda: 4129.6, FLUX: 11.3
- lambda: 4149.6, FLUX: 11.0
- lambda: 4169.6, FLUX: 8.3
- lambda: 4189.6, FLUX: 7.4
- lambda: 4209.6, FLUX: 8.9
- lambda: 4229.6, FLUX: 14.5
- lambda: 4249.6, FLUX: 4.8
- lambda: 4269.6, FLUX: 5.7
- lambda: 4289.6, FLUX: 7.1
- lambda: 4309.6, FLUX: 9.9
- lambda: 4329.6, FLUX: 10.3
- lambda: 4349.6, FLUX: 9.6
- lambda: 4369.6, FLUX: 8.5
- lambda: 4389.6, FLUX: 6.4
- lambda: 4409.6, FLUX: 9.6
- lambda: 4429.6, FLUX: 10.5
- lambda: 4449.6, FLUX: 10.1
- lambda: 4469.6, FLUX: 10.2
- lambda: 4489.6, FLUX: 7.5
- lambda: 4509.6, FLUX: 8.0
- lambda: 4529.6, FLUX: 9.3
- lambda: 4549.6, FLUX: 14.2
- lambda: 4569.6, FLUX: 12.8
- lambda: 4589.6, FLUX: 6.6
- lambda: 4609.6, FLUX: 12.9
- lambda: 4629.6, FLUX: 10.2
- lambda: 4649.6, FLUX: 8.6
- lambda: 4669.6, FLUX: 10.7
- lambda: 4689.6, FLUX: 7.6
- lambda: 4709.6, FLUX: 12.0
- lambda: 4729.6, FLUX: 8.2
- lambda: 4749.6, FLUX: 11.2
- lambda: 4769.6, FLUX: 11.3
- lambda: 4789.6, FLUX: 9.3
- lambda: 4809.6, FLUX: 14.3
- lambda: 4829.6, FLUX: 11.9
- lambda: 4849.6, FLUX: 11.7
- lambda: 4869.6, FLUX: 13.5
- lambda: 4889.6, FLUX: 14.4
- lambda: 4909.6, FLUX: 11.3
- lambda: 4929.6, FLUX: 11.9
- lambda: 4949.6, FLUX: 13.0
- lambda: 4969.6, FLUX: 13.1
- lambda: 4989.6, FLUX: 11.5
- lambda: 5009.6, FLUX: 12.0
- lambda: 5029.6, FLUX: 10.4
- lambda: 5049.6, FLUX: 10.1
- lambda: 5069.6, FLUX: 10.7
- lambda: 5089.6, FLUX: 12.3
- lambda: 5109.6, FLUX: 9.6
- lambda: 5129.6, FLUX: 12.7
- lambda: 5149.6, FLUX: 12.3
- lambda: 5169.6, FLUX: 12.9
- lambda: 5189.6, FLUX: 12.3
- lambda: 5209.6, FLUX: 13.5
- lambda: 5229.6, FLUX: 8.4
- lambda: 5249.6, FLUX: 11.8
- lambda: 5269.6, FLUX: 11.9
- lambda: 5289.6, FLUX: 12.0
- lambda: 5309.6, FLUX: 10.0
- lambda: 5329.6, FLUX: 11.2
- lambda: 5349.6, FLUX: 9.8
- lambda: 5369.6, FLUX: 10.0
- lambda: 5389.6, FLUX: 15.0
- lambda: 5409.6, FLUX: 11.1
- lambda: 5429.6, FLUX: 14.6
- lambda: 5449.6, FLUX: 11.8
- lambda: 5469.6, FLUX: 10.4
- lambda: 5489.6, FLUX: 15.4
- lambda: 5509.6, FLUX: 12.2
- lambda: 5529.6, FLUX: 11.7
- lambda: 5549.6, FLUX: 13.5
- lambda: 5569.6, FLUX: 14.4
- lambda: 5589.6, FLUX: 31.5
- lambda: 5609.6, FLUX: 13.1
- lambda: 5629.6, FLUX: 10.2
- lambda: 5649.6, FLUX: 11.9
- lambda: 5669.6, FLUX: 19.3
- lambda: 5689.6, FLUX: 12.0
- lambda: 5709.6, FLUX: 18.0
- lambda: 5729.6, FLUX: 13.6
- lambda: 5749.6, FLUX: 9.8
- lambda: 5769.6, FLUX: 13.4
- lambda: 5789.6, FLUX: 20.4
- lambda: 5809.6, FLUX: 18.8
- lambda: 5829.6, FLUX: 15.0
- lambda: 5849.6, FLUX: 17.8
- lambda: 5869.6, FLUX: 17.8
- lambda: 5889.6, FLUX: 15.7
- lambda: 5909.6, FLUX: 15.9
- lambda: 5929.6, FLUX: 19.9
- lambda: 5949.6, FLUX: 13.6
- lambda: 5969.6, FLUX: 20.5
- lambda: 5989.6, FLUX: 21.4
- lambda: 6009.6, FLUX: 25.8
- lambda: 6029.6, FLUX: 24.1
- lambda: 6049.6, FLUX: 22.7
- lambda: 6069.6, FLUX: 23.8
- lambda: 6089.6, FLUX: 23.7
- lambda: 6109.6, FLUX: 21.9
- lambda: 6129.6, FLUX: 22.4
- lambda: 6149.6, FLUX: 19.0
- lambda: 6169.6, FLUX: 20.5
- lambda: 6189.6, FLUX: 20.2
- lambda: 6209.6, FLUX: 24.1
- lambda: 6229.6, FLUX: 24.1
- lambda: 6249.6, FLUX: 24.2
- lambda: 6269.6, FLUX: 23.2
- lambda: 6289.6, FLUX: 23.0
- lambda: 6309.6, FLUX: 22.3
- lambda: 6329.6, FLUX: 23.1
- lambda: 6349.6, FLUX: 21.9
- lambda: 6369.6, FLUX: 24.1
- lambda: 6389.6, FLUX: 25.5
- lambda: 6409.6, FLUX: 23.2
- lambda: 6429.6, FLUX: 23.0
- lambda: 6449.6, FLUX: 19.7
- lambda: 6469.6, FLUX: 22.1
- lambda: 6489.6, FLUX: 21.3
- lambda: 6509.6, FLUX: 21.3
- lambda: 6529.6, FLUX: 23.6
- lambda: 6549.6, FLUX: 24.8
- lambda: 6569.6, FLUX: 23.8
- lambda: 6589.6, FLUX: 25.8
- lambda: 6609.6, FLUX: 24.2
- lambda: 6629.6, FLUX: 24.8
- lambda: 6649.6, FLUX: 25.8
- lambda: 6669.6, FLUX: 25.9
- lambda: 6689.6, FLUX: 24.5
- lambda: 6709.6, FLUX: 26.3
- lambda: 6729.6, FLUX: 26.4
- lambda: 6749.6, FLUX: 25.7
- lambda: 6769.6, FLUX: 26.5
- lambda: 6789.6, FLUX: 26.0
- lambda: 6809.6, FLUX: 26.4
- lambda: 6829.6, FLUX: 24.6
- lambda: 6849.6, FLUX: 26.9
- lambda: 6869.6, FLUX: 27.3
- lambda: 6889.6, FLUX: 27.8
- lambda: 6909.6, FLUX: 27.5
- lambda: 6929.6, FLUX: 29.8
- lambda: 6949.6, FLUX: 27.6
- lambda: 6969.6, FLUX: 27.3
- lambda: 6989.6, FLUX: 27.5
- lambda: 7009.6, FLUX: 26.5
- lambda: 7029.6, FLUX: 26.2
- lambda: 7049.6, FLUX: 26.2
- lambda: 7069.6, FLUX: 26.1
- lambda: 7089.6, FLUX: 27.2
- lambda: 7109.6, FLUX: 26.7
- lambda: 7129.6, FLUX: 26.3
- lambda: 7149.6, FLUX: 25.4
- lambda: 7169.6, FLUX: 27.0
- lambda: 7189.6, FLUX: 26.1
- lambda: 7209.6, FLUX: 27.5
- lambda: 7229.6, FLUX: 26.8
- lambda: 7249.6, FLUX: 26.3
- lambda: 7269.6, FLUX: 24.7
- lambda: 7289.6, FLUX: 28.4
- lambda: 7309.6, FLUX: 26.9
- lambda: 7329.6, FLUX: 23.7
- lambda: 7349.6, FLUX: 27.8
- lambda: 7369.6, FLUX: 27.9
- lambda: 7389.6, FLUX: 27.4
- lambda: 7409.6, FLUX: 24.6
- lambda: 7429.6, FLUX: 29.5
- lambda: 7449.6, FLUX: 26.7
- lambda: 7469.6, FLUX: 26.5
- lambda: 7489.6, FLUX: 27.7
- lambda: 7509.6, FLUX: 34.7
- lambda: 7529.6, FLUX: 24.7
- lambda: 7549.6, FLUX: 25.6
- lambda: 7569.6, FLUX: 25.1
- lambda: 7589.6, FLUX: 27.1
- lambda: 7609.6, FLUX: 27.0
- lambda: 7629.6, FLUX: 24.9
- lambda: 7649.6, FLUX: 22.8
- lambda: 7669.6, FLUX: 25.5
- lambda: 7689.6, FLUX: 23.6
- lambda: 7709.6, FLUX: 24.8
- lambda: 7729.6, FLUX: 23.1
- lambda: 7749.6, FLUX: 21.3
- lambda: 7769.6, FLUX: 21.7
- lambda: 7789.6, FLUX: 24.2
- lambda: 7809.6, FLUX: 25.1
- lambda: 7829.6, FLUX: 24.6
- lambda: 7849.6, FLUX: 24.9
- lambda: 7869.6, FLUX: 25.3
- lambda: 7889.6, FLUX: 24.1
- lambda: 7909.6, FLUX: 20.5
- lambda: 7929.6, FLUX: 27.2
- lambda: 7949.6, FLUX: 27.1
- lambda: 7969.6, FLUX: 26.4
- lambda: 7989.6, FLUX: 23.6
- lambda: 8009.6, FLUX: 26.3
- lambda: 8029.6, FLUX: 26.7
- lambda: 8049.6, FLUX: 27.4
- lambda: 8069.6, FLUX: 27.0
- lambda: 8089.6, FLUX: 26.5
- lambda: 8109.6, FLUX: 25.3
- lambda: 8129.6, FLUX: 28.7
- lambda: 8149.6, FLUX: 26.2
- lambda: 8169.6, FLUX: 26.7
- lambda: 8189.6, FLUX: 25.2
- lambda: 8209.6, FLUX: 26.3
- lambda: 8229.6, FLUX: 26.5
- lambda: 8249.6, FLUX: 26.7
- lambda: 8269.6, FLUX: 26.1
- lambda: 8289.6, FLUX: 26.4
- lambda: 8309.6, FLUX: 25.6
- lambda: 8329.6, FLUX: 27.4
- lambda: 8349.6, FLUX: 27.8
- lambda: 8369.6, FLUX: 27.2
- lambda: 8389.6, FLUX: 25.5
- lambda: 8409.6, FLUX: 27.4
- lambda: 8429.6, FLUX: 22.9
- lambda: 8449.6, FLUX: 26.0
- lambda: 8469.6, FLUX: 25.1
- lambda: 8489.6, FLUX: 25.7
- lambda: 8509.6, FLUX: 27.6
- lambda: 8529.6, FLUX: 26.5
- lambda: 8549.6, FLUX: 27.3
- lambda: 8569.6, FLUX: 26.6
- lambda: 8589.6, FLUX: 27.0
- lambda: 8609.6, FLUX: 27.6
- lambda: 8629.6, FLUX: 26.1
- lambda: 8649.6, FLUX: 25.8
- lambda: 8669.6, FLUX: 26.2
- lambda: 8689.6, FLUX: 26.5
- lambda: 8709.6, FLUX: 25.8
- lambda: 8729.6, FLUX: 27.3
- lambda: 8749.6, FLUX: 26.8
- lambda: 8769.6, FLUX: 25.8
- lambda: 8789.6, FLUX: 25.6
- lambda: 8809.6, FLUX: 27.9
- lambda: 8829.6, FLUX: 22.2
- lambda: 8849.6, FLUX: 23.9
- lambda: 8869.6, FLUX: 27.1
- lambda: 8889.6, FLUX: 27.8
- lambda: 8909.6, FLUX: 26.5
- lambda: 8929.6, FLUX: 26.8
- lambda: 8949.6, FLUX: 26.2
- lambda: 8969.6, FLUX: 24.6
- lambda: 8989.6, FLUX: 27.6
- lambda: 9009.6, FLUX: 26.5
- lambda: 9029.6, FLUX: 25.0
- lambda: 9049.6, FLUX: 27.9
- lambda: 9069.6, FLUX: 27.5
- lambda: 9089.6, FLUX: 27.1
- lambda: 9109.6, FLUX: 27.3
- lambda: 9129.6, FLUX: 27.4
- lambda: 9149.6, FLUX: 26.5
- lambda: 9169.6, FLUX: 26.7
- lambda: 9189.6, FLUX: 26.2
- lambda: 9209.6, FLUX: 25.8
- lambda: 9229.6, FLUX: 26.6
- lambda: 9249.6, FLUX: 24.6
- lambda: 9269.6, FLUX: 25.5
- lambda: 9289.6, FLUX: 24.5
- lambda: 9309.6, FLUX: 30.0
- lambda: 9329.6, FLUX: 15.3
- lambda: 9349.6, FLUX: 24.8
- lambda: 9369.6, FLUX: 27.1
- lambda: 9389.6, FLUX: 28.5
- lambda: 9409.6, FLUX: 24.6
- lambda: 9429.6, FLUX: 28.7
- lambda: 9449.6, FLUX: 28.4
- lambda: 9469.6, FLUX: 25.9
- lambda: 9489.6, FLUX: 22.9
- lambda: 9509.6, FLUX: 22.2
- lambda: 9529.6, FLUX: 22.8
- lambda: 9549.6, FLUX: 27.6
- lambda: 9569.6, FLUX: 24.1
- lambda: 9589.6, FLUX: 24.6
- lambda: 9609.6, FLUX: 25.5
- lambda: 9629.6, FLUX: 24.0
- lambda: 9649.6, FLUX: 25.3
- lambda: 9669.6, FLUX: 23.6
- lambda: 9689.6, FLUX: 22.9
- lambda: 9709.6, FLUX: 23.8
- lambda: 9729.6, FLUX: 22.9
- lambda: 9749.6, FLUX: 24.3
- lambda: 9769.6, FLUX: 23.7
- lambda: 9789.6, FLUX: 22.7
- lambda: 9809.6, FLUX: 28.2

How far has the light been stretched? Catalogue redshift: 0.499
